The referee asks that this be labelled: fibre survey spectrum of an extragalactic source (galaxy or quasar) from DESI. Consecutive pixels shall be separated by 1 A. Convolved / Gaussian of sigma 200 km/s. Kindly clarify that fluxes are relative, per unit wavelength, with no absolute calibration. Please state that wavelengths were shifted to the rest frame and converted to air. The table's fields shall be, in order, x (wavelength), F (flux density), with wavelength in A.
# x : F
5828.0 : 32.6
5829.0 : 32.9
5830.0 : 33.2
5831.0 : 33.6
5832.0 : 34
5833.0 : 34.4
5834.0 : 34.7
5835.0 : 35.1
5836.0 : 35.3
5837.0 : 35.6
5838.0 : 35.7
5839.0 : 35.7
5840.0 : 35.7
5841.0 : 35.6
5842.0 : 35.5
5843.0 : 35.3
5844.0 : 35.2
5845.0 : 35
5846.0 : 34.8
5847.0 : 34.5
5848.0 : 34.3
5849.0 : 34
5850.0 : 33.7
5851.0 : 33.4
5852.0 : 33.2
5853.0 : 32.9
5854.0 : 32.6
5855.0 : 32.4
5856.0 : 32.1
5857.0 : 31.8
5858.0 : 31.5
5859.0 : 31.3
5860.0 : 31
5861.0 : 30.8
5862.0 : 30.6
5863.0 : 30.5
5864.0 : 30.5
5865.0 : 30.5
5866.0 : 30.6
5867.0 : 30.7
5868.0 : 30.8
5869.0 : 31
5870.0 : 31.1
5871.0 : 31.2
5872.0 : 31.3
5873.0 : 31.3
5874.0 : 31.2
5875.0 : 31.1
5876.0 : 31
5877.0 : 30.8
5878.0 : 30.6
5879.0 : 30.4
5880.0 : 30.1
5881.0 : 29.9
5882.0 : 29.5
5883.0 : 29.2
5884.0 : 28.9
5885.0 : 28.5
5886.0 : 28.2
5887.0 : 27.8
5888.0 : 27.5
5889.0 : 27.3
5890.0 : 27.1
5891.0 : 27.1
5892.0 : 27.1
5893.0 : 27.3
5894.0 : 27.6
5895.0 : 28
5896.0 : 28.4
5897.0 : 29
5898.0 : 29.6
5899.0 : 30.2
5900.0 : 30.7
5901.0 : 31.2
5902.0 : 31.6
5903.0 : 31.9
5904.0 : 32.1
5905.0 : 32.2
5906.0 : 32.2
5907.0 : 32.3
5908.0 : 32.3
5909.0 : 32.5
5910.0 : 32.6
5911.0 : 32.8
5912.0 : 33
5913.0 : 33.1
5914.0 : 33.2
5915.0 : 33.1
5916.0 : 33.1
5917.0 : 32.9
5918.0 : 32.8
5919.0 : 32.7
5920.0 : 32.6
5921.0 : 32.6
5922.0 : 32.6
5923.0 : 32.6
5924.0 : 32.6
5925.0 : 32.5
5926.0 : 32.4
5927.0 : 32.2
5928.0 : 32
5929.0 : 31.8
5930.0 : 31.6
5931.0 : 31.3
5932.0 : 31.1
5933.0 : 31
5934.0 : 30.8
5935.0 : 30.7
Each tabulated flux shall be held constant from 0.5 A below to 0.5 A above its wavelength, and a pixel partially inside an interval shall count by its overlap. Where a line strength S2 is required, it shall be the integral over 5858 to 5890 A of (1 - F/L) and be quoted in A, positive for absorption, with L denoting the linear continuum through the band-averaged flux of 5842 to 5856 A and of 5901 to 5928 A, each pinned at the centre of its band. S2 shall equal 3.1 A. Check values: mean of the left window 33.9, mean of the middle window 30.1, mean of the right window 32.5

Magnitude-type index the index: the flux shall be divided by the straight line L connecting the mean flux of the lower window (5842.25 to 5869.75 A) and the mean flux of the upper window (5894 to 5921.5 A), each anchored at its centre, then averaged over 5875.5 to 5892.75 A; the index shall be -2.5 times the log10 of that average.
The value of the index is 0.114 mag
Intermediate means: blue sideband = 32.4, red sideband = 31.7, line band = 28.9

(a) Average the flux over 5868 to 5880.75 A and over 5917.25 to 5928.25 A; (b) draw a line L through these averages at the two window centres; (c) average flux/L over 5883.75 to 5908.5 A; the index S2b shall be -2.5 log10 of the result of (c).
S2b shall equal 0.08 mag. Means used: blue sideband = 30.9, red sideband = 32.5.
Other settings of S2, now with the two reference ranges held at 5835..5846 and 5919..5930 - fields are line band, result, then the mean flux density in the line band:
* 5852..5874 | 2.1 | 31.3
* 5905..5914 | 0.1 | 32.6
